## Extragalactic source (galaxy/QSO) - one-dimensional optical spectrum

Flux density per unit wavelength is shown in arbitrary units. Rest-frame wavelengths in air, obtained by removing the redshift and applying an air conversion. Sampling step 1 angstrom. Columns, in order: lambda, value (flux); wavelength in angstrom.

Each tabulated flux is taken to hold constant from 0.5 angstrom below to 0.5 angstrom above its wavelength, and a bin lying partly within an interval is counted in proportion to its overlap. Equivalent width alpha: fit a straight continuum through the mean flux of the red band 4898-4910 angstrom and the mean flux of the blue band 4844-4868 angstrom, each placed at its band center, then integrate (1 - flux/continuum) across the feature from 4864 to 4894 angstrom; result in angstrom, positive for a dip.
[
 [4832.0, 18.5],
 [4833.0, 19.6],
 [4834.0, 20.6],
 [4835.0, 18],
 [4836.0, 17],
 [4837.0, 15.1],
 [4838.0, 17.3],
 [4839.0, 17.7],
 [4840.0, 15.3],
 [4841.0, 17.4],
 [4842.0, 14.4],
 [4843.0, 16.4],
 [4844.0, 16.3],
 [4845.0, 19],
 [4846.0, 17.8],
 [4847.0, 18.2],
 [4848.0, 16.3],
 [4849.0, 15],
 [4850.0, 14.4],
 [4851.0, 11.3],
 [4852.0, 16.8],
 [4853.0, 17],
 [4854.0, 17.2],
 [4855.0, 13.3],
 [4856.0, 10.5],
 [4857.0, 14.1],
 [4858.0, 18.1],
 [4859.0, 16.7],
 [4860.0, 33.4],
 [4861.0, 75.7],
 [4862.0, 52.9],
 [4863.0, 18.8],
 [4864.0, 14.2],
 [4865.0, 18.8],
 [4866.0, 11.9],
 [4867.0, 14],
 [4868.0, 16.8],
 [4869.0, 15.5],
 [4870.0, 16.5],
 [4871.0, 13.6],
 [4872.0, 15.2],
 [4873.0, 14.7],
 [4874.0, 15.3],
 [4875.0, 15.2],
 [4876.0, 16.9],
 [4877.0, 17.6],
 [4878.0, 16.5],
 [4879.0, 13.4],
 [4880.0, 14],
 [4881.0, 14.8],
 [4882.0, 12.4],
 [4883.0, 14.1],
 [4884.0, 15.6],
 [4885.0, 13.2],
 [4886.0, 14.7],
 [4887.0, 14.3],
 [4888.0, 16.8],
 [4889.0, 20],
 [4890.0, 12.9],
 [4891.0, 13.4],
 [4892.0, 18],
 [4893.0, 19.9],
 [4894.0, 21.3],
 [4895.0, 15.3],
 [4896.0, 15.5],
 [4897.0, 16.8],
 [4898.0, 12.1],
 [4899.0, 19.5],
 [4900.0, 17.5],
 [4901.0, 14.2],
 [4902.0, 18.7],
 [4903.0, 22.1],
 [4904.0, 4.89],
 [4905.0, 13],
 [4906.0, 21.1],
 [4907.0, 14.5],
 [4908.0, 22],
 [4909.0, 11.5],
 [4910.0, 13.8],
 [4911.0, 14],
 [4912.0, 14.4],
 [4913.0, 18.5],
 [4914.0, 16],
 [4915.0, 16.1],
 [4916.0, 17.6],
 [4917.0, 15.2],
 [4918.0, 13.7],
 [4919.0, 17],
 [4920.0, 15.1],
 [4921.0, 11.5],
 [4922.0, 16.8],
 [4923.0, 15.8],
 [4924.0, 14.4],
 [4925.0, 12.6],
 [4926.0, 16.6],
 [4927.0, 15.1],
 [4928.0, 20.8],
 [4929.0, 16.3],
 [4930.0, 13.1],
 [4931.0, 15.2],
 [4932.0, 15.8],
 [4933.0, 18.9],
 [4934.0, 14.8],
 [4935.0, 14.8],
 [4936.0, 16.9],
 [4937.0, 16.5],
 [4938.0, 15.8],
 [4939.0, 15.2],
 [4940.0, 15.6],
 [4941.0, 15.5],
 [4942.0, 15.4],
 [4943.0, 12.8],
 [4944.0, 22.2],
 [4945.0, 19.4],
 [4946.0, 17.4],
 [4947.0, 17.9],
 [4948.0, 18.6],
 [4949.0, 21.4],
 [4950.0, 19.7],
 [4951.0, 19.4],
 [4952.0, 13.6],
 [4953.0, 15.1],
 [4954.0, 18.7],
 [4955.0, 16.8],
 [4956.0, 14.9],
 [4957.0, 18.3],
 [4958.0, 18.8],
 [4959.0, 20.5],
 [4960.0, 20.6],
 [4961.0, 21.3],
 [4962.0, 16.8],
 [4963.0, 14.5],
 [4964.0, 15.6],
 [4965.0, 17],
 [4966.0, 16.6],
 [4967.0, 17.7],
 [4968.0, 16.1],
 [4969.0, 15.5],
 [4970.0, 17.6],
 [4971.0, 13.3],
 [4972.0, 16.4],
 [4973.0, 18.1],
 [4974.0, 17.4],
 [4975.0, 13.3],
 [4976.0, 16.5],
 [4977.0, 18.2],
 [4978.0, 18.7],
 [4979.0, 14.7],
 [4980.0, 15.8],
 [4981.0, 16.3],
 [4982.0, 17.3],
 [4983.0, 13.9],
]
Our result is 4.6 angstrom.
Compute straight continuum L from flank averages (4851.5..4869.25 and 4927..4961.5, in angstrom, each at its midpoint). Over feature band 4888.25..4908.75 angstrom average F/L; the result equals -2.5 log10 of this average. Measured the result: 0.198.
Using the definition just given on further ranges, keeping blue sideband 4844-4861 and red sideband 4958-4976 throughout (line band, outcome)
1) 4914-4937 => 0.123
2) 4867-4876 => 0.189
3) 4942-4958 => -0.030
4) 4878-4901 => 0.151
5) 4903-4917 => 0.153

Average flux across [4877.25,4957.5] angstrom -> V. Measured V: 16.1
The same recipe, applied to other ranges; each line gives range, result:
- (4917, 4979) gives 16.6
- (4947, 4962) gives 18.3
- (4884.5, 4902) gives 16.3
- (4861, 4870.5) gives 22.9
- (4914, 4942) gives 15.7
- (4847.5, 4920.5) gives 17.2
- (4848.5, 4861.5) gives 21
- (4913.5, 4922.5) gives 15.4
